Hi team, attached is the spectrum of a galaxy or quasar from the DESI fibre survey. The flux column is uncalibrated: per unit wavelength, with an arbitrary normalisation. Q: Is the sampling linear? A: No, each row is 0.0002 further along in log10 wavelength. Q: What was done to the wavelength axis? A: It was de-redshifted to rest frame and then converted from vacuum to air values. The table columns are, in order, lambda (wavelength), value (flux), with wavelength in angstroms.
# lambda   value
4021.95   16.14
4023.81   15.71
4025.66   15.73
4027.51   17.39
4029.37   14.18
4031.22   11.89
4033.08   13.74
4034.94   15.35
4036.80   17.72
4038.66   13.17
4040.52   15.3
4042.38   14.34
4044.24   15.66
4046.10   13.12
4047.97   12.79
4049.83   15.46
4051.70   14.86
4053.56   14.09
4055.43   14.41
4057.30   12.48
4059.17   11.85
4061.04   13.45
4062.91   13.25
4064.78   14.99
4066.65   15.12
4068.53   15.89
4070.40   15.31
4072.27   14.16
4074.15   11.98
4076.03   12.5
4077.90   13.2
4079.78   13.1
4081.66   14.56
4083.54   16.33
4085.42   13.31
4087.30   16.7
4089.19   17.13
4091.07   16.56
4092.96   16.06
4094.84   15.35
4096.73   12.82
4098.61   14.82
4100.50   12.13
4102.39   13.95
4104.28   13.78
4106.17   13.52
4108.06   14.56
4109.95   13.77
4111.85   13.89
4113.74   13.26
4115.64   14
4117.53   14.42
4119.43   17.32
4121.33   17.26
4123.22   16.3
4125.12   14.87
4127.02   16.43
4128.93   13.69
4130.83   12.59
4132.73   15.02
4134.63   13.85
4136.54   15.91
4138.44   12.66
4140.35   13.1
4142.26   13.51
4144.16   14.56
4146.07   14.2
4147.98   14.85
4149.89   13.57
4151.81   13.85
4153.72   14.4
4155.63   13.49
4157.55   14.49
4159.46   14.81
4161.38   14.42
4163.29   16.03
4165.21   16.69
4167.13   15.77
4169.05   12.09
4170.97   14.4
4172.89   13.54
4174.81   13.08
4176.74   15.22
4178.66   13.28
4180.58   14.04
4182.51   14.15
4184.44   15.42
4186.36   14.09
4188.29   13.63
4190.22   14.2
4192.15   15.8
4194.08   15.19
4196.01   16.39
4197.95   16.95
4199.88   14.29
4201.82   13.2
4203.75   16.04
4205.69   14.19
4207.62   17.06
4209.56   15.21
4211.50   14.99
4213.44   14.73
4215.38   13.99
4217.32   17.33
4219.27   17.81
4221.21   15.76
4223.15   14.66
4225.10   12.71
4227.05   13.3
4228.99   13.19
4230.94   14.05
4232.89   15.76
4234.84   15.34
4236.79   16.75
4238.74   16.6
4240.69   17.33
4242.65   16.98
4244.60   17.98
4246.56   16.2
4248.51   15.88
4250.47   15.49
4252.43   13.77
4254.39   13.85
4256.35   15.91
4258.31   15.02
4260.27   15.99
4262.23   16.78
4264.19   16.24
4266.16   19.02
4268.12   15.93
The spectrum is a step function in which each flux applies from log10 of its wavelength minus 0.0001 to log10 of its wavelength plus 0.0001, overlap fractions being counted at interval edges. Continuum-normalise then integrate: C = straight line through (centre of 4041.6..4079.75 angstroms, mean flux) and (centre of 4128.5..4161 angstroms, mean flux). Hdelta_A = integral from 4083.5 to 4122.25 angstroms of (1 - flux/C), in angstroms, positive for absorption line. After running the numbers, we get -2.2 angstroms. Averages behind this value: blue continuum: 13.9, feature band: 14.8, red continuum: 14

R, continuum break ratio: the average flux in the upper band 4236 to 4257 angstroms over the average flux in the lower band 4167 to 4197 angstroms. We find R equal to 1.1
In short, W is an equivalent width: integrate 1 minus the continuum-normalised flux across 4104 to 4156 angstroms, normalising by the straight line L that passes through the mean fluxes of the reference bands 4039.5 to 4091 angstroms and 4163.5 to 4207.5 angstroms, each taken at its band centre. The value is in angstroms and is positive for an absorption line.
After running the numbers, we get 0.4 angstroms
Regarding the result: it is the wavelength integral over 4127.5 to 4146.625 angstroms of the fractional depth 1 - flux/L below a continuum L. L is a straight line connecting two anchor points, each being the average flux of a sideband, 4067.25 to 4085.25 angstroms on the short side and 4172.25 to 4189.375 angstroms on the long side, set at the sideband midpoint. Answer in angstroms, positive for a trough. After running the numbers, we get 0.2 angstroms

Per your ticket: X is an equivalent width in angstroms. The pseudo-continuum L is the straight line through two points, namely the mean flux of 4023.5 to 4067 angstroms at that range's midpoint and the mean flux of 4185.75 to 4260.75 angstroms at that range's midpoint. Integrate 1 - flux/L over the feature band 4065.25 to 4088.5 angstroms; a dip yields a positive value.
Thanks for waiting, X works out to 0.3 angstroms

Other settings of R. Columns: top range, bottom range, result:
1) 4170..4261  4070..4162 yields 1.05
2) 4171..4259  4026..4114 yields 1.05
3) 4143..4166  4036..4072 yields 1.02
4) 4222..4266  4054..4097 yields 1.08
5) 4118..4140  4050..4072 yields 1.06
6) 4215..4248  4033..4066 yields 1.10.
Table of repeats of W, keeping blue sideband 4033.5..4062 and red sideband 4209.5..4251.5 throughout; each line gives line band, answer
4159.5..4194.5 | 1.55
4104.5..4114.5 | 0.60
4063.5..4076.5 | 0.09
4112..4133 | -0.26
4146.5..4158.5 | 0.71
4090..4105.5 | 0.18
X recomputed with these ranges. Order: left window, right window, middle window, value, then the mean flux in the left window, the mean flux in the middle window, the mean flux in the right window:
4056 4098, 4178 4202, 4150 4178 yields 0.5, 14.4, 14.4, 14.7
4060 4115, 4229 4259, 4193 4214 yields 0.1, 14.3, 15.3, 15.7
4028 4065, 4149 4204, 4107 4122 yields -0.4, 14.1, 14.8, 14.6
